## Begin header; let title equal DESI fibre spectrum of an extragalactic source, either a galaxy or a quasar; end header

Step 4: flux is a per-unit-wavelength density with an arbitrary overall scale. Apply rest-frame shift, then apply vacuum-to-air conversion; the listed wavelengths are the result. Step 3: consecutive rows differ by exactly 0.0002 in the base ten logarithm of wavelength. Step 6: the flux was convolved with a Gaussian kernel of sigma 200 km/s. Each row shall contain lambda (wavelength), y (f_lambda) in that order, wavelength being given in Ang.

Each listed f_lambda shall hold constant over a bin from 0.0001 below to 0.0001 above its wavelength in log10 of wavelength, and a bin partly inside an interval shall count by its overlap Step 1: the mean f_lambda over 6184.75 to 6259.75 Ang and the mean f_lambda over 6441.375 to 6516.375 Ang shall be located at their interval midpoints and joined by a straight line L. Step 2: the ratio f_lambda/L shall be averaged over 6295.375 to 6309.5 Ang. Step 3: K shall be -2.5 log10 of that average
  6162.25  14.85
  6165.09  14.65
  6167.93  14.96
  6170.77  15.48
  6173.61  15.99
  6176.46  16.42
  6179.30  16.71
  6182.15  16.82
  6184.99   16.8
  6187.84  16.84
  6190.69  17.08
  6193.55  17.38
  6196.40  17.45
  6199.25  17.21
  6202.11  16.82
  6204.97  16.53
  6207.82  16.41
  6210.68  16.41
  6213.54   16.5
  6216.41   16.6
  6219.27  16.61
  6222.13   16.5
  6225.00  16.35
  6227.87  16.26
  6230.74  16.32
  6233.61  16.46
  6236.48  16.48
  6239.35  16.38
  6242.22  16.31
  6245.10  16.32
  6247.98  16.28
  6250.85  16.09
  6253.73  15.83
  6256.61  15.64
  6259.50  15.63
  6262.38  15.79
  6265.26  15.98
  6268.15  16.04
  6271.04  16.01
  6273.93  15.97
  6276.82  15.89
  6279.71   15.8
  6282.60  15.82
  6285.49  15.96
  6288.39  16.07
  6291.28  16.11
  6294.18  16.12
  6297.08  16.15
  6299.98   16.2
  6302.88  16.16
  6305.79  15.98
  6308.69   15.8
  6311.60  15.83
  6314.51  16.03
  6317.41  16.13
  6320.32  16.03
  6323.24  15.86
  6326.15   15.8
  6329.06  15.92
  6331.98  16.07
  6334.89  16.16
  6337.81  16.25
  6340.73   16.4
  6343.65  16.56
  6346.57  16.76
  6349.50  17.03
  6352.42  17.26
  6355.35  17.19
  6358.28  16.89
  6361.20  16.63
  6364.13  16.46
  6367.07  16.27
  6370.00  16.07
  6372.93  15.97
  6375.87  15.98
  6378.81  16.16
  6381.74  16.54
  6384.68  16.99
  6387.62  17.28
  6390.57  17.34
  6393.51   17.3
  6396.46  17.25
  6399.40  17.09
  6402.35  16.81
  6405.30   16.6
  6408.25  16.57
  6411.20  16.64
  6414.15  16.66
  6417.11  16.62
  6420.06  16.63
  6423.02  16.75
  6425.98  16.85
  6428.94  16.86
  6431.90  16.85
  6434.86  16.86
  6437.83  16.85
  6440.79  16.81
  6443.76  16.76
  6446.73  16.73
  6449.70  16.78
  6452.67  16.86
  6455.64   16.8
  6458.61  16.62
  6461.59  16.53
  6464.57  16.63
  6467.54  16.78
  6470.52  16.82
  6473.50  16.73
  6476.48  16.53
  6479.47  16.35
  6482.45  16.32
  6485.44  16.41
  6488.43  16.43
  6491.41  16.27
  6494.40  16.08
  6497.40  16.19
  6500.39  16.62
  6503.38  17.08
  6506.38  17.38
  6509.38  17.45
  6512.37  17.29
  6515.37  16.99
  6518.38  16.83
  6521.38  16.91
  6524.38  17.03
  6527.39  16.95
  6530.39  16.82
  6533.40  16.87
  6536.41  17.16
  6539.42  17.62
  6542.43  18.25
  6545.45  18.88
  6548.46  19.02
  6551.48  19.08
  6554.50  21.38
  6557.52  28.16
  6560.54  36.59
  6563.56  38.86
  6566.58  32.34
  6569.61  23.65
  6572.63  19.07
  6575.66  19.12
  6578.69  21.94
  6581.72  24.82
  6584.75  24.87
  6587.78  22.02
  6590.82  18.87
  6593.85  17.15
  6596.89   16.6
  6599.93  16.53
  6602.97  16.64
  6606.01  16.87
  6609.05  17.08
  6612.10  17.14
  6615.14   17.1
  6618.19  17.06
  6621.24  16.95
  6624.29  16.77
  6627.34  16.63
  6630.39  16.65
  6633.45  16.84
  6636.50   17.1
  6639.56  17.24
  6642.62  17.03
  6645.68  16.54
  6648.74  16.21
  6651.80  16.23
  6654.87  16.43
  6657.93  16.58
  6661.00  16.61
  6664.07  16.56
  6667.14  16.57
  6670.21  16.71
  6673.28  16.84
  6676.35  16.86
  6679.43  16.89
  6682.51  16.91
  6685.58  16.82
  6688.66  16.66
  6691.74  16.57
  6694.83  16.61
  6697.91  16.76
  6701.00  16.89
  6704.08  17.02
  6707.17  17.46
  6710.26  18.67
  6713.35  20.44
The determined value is 0.03 mag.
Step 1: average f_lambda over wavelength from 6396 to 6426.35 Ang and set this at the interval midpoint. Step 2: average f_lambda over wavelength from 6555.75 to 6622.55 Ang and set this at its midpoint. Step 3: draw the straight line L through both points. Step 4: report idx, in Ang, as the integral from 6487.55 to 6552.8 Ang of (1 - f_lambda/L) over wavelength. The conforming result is 8.6 Ang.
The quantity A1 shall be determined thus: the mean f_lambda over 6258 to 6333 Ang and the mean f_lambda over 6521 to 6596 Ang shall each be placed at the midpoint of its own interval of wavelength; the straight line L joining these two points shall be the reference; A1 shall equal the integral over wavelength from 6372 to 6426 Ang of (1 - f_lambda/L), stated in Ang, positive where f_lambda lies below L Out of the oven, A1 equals 4.4 Ang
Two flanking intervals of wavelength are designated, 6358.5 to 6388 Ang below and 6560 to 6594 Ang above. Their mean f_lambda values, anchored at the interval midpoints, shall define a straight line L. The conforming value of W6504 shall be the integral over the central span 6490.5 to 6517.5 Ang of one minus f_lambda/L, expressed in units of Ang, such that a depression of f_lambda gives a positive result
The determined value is 6.23 Ang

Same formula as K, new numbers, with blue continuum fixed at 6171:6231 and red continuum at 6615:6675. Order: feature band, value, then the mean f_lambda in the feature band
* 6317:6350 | 0.029 mag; 16.2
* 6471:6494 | 0.017 mag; 16.4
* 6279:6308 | 0.041 mag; 16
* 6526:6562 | -0.225 mag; 20.6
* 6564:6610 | -0.246 mag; 21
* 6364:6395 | 0.007 mag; 16.6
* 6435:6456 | -0.007 mag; 16.8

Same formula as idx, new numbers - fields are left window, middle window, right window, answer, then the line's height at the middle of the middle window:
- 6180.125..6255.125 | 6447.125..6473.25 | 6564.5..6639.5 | 2.21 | 18.3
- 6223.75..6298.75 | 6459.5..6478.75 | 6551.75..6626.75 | 2.79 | 19.5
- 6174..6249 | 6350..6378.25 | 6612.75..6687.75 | 0.23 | 16.7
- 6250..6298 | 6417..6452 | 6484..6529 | -0.55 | 16.5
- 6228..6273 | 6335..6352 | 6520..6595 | 1.16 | 17.8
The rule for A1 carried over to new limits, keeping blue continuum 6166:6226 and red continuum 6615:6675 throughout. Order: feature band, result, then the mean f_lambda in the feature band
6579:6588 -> -3.9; 23.9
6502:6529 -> -0.7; 17.1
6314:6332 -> 0.7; 16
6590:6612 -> -0.5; 17.1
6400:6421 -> 0.0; 16.7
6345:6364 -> -0.4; 16.9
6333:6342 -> 0.2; 16.3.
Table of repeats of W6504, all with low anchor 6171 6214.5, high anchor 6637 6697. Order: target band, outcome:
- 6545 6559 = -4.0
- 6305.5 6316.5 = 0.5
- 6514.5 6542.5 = -0.7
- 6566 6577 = -4.1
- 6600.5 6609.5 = -0.1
